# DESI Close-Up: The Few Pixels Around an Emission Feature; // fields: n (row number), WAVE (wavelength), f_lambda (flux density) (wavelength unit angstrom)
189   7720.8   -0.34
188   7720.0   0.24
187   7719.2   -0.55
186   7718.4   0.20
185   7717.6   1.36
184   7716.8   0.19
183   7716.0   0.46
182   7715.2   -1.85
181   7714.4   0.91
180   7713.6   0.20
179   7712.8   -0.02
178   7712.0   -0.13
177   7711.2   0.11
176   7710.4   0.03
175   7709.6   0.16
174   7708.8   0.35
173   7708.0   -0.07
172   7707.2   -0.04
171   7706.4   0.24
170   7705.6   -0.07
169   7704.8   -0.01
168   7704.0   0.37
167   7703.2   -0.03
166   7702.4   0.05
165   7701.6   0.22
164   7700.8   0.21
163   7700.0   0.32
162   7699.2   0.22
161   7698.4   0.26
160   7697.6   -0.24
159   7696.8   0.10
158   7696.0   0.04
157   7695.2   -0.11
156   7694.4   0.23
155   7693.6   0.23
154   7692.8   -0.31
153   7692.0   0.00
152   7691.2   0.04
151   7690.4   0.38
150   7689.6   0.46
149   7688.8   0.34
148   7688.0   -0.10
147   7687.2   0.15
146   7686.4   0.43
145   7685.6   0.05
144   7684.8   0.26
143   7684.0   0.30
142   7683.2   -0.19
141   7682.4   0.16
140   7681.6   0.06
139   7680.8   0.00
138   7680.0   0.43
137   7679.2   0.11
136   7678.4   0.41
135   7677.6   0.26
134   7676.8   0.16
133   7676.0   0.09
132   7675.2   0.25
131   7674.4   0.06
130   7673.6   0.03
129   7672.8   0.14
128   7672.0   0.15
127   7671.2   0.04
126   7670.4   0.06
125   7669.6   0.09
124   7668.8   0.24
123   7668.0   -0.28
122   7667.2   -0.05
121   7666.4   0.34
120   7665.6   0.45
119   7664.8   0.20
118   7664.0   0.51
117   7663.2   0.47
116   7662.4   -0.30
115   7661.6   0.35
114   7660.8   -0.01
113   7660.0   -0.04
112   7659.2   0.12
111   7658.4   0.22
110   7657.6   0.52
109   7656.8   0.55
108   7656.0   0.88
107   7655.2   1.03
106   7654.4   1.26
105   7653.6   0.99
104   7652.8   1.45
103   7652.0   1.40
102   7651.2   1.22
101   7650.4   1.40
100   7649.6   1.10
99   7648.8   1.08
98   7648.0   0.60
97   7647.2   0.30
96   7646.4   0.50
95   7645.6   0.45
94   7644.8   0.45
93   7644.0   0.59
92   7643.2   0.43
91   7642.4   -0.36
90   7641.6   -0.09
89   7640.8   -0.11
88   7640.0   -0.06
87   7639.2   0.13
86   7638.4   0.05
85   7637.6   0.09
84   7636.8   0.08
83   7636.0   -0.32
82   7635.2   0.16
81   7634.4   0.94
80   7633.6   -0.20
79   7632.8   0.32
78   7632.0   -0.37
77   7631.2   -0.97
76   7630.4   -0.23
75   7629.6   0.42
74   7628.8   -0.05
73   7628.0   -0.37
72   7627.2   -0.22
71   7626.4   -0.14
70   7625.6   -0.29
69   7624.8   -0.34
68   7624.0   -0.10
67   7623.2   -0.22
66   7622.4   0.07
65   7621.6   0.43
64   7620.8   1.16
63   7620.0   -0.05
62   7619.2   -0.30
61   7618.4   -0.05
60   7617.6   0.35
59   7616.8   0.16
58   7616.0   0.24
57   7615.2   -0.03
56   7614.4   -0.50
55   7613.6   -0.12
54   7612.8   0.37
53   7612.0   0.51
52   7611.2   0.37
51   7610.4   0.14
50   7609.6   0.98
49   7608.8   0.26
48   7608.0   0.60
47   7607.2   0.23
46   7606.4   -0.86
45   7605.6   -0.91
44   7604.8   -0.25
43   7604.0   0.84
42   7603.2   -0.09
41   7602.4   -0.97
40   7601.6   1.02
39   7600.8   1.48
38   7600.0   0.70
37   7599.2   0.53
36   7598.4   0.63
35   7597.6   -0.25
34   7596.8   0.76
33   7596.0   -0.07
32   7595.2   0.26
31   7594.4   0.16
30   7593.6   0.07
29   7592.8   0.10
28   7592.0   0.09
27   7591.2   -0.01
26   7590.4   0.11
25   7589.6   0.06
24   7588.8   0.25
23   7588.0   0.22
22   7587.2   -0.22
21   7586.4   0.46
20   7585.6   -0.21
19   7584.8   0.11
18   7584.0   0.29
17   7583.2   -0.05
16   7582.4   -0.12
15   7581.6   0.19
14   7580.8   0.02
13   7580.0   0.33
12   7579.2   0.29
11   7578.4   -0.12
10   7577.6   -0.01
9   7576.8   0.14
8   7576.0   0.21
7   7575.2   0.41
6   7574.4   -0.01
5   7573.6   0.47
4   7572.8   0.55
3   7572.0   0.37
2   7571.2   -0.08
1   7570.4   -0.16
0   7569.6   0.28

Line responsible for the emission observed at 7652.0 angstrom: [O II]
